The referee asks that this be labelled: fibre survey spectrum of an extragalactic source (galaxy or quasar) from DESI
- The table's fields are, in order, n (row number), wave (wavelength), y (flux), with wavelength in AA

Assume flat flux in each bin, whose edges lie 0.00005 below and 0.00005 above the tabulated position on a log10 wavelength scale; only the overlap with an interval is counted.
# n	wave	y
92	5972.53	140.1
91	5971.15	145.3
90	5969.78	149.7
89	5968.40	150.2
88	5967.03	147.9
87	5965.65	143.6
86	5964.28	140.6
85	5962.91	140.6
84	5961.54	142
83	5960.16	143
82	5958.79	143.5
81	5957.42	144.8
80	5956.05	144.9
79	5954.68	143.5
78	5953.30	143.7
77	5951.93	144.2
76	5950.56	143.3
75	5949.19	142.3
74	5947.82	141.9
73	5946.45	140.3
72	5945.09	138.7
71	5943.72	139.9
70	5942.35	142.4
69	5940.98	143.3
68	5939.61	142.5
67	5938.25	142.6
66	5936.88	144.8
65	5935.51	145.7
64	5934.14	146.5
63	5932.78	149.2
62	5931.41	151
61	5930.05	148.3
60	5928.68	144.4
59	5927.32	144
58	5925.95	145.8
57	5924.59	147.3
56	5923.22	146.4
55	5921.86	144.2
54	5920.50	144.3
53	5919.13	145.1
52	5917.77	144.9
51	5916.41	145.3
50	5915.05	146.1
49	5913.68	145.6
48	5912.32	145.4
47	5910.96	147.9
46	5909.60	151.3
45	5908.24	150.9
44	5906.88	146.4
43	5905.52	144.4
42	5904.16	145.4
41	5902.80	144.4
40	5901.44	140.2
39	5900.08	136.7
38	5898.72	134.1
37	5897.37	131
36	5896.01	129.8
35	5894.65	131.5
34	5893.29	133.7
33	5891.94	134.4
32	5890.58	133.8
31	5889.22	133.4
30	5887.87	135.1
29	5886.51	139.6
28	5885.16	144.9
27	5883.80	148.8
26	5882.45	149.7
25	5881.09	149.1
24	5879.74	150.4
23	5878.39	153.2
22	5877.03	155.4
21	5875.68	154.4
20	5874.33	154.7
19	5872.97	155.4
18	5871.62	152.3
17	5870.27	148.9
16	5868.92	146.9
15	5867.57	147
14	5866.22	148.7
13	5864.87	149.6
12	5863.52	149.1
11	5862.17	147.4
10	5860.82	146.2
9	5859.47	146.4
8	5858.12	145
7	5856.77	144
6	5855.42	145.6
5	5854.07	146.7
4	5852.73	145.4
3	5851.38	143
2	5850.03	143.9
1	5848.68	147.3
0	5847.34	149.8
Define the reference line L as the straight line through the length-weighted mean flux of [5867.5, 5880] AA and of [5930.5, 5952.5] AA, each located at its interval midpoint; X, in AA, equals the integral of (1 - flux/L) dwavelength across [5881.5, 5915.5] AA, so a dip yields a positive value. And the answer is 1.8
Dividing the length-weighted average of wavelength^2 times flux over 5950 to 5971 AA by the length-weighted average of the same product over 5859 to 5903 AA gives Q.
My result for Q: 1.0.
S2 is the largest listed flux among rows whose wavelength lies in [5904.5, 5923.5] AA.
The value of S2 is 151.3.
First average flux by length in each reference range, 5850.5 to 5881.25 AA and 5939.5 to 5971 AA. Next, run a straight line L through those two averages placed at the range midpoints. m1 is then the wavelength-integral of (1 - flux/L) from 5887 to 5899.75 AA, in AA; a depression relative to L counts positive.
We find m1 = 1.2 AA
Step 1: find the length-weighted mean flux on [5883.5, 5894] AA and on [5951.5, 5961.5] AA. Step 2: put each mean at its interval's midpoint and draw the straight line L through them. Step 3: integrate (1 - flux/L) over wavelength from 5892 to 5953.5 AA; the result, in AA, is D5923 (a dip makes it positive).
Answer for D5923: -1.12 AA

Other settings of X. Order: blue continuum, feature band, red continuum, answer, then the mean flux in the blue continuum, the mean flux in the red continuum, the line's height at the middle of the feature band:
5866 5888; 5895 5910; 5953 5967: 0.7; 149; 143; 148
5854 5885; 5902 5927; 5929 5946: 0.0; 149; 145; 146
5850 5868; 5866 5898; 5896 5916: 0.1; 146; 143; 145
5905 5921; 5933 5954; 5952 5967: 0.2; 146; 143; 144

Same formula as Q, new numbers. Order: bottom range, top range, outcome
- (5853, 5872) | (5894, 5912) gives 0.97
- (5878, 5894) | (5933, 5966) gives 1.03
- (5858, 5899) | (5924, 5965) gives 1.02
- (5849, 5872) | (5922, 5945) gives 1.01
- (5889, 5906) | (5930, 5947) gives 1.07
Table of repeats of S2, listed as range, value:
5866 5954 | 155.4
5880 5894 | 149.7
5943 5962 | 144.9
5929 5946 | 151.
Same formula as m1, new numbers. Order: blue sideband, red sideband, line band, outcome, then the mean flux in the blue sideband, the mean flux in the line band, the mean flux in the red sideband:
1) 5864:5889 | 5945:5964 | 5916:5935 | -0.2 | 149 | 146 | 143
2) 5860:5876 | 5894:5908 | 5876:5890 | -0.1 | 150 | 146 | 139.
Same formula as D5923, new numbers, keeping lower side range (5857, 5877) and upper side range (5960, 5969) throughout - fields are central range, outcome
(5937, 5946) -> 0.22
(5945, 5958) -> 0.16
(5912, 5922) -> 0.10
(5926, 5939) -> -0.04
